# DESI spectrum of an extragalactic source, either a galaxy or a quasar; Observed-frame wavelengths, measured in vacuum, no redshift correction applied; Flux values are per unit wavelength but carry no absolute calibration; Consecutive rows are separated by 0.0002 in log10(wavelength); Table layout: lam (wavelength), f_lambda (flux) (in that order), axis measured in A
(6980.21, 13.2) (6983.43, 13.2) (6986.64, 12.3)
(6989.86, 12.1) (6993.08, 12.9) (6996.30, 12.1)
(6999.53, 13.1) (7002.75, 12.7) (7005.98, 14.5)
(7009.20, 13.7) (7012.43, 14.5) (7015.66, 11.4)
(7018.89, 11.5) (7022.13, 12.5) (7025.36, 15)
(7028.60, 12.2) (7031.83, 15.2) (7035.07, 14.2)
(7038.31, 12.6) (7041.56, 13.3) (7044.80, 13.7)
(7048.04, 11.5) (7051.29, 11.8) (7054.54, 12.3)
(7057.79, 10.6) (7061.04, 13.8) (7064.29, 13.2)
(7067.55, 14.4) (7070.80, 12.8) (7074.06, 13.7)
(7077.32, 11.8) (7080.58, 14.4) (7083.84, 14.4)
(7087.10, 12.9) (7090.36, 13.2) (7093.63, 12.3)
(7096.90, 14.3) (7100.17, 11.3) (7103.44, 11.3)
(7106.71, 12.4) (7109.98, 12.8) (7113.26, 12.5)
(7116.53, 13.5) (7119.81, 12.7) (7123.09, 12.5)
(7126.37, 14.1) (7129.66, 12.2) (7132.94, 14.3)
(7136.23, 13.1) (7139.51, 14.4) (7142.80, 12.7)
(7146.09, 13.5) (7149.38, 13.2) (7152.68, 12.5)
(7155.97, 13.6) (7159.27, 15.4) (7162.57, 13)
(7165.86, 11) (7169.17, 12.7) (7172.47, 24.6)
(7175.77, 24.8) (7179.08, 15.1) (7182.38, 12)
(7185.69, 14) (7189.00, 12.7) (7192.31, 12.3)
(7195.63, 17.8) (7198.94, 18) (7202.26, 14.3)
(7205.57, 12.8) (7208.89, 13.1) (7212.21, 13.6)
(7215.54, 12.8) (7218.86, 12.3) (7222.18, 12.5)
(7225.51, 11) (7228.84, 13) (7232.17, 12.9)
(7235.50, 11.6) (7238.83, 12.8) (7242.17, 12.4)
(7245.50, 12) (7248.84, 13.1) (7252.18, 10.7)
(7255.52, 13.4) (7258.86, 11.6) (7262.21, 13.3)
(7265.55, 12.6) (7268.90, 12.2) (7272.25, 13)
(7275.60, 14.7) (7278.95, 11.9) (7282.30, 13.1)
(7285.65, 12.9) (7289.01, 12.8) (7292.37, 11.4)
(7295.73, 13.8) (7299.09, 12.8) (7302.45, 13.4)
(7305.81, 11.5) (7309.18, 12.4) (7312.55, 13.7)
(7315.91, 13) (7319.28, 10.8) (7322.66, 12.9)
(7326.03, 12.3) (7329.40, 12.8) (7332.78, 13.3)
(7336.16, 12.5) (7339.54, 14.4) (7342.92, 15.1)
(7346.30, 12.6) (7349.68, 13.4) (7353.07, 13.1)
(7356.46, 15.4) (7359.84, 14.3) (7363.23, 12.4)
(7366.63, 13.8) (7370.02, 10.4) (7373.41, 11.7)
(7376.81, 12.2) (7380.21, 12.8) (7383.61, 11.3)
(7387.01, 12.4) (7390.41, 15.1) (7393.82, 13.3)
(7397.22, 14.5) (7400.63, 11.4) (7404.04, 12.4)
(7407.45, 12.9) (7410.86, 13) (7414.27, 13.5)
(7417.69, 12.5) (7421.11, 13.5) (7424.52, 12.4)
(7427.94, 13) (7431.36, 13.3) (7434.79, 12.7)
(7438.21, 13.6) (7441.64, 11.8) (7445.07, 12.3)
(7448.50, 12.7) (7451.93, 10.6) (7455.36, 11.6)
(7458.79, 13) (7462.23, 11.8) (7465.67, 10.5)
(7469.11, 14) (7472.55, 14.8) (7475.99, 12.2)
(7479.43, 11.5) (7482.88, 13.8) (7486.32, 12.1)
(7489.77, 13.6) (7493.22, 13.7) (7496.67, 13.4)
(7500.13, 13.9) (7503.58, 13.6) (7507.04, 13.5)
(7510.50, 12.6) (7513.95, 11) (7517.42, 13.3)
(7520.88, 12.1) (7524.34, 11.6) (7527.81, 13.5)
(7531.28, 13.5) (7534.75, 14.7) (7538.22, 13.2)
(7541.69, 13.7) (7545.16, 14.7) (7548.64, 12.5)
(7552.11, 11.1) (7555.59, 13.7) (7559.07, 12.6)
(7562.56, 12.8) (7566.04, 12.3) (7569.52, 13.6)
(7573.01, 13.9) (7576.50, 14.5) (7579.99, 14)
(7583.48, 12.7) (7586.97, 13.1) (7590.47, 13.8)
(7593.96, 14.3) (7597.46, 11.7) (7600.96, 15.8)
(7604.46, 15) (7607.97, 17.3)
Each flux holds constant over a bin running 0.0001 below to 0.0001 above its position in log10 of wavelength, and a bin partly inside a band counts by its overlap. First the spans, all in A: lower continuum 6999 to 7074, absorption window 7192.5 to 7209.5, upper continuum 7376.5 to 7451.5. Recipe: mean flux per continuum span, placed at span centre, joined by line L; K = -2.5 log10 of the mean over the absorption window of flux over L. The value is -0.16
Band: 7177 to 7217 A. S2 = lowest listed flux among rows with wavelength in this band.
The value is 12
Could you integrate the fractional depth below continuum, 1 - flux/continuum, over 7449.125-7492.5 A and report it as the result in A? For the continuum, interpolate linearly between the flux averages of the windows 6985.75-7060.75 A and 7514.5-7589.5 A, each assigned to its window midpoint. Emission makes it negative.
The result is 2.1 A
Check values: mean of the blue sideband 12.9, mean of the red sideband 13.2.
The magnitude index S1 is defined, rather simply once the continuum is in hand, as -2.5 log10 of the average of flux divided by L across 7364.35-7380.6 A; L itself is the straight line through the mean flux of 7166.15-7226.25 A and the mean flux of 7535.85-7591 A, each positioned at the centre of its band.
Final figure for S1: 0.159 mag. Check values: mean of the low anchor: 14.8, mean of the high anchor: 13.3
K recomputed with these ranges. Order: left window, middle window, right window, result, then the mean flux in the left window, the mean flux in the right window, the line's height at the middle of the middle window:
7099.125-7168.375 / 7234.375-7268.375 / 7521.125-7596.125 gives 0.060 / 13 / 13.3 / 13.1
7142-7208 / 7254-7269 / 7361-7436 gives 0.111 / 14.8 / 12.8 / 14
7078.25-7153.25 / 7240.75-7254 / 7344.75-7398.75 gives 0.086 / 13.1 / 13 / 13.1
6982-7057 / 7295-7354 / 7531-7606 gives 0.023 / 12.9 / 13.5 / 13.3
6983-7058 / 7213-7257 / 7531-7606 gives 0.066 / 12.9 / 13.5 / 13.1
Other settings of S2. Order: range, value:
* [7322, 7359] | 12.3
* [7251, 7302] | 10.7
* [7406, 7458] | 10.6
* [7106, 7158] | 12.2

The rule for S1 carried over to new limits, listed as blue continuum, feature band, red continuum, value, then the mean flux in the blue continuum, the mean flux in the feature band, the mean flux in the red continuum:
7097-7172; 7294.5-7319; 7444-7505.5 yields 0.011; 13.2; 12.8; 12.7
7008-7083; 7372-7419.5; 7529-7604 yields 0.045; 13.1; 12.8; 13.5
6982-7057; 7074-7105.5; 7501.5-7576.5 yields 0.004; 12.9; 12.9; 13.1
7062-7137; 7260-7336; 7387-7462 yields 0.013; 13.1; 12.7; 12.8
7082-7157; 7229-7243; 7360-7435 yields 0.038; 13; 12.5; 12.8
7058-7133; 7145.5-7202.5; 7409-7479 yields -0.168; 13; 15.1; 12.6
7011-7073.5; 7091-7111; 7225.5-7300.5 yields 0.039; 13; 12.4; 12.6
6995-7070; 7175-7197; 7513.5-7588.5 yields -0.159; 13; 15.1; 13.1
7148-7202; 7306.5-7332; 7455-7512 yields 0.129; 15.2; 12.5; 13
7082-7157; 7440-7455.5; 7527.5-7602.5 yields 0.130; 13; 11.8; 13.4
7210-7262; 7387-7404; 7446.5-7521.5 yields -0.062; 12.4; 13.3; 12.7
